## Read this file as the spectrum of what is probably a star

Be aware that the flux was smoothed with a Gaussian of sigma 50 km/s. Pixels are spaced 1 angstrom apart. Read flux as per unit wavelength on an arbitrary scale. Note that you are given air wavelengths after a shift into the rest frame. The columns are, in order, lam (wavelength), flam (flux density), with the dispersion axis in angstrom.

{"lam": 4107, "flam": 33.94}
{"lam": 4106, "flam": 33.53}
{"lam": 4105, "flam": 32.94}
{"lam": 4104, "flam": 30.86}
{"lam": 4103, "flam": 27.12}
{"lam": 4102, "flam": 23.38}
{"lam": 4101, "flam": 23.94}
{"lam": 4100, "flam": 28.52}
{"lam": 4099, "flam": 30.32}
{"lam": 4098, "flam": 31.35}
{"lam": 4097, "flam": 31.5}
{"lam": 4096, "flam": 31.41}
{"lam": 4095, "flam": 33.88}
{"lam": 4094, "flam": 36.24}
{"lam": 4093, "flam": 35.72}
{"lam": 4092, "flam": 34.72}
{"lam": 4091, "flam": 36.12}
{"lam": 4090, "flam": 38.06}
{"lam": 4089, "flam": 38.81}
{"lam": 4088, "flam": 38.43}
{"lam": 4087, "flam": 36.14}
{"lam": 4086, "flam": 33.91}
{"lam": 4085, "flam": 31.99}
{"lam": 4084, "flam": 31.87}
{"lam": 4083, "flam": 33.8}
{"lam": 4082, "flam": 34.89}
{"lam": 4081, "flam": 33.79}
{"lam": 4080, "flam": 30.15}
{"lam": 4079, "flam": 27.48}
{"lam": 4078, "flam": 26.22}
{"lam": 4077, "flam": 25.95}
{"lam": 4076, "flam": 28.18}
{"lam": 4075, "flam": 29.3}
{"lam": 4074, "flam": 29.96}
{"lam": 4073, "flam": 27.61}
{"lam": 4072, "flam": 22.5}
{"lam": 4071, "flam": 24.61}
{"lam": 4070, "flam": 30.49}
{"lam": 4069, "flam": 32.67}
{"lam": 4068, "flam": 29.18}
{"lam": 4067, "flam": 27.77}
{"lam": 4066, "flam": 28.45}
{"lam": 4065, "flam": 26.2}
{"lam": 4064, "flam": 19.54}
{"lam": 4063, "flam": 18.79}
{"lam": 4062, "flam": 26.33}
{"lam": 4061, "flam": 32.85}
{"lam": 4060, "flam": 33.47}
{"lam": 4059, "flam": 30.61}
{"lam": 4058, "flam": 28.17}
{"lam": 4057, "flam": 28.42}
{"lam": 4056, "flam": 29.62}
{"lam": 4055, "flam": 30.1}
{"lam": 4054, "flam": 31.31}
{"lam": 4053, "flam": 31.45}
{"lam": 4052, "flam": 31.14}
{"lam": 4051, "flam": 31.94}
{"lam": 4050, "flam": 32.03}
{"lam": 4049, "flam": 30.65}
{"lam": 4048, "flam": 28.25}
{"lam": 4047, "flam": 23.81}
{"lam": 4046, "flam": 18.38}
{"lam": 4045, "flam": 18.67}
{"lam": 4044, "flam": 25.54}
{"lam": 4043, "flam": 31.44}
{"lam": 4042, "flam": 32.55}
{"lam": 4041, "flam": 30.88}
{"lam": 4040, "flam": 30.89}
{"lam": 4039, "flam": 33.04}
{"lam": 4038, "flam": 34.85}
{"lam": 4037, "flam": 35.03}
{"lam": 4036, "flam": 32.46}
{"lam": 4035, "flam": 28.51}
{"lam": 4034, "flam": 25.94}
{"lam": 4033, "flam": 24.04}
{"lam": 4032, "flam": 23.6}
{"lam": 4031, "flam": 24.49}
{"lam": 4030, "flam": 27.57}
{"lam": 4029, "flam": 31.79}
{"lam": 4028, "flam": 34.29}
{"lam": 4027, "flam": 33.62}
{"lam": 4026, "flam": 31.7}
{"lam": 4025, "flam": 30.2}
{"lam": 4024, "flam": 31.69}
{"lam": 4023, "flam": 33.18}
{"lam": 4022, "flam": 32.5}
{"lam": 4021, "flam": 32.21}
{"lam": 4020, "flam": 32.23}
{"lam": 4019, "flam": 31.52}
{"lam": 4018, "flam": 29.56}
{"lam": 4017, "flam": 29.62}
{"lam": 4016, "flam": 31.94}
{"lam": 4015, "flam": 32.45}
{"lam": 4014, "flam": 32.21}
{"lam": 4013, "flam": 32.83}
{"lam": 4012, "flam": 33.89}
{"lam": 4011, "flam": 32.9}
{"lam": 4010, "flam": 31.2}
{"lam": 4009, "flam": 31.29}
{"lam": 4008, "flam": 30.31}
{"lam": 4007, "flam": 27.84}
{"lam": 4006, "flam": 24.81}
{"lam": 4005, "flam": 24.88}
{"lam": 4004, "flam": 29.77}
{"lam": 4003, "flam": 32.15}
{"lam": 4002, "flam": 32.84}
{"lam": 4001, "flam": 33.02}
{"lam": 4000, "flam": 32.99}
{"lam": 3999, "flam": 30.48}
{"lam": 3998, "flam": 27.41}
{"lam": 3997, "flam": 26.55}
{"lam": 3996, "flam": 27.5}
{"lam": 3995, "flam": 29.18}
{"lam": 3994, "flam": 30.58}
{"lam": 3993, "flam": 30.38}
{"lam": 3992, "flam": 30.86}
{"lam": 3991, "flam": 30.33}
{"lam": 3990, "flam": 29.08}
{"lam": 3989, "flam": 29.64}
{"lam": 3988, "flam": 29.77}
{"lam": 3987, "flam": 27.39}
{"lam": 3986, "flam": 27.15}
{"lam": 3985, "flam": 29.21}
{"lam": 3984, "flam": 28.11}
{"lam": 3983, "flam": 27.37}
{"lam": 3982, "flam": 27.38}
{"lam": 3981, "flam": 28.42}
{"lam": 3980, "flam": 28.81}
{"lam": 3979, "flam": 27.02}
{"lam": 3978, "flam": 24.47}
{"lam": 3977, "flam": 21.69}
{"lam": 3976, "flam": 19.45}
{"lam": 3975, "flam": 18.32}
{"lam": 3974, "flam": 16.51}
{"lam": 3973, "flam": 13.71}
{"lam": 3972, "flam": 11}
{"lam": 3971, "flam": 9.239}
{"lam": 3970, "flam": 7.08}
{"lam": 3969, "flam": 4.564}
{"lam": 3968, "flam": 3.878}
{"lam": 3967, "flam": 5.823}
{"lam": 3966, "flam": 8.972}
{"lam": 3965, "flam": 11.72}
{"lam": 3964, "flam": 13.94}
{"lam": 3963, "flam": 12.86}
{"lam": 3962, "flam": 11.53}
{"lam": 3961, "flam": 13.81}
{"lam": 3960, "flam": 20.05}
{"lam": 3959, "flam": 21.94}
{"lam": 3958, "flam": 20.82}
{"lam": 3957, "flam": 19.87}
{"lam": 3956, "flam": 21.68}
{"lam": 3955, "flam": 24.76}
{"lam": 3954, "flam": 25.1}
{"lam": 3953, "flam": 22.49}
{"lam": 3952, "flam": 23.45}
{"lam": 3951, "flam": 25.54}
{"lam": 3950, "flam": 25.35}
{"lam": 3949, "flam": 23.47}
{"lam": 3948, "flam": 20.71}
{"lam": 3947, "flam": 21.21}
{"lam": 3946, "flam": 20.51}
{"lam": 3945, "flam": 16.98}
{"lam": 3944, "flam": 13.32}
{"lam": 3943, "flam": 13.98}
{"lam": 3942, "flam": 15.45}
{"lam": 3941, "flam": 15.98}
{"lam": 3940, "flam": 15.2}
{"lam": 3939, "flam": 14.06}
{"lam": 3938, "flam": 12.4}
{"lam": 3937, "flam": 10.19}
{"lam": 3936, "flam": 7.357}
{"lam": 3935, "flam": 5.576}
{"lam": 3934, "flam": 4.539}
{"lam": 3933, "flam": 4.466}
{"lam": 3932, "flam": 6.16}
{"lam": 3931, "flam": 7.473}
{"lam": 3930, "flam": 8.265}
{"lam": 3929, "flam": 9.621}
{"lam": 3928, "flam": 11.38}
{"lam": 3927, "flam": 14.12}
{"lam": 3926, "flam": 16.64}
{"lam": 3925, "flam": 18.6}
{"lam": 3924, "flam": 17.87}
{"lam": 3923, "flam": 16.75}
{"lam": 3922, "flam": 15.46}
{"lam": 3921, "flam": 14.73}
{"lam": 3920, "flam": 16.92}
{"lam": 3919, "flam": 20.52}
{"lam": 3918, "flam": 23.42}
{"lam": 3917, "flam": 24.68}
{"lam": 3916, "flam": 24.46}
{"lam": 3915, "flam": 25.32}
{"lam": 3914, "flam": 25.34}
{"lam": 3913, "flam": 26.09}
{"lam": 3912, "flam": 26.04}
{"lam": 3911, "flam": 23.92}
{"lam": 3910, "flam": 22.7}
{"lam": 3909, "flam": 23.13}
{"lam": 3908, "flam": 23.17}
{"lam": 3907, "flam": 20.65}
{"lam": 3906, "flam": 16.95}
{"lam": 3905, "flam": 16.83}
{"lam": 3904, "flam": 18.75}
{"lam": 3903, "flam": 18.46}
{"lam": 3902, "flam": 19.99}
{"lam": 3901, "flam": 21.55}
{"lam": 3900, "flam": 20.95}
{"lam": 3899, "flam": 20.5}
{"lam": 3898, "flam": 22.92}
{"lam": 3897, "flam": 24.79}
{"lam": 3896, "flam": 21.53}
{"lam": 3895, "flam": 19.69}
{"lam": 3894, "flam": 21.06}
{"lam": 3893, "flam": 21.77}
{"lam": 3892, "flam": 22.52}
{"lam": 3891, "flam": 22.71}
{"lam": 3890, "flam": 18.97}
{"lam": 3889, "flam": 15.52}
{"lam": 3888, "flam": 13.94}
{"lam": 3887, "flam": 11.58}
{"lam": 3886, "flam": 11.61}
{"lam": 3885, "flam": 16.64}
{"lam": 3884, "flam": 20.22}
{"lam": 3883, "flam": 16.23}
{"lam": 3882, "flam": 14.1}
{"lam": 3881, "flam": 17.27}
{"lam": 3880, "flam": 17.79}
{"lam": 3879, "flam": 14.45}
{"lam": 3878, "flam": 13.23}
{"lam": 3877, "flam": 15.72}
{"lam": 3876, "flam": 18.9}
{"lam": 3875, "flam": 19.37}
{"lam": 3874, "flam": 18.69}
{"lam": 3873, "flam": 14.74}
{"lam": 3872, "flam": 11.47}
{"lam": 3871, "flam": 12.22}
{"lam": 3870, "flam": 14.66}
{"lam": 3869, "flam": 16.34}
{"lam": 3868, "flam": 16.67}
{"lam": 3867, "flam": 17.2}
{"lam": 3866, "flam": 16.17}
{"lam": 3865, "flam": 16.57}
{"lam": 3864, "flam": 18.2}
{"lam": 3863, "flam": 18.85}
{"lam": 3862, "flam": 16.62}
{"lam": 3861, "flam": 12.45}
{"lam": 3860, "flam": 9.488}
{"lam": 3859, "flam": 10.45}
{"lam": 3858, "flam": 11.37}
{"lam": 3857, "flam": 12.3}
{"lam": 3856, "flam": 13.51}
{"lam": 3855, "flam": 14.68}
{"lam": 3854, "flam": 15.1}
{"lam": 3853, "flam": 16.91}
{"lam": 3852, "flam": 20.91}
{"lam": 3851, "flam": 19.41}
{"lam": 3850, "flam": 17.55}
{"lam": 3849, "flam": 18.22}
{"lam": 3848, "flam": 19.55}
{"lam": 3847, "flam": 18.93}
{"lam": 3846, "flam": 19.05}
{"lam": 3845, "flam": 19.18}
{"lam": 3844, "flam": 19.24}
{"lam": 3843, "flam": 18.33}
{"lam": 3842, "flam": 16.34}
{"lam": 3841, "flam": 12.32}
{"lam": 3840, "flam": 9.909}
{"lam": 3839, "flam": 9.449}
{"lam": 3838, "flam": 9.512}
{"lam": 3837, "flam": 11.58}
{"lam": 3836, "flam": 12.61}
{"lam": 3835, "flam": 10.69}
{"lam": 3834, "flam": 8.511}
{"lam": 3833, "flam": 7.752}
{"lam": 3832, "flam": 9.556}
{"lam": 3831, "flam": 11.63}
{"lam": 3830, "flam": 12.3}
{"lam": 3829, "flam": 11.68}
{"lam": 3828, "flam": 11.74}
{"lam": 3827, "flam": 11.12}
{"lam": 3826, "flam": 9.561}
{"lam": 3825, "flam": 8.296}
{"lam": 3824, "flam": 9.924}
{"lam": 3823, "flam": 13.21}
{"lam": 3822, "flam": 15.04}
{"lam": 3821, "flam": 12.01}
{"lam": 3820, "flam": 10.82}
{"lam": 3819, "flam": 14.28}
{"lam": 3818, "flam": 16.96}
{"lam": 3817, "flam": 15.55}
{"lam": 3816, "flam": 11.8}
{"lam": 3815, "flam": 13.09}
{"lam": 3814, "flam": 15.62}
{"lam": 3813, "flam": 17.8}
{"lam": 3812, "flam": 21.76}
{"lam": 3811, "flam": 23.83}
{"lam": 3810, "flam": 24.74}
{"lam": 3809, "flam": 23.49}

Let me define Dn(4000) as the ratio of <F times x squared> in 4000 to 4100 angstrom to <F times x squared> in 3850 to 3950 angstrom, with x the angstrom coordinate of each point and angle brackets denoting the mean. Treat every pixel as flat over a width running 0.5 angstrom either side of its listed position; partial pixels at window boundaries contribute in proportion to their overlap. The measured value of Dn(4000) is 1.94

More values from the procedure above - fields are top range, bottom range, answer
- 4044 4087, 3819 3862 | 2.39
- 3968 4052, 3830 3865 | 2.09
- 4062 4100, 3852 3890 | 2.23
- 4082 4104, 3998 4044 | 1.10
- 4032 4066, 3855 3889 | 2.07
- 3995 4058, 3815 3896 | 2.19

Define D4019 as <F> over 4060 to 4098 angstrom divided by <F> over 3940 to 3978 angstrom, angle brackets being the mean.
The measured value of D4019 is 1.83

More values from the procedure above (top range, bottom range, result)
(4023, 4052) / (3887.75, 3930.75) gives 1.49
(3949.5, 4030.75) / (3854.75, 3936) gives 1.49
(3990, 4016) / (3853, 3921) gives 1.67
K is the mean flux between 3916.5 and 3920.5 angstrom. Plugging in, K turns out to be 21.4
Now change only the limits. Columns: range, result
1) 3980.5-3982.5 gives 27.9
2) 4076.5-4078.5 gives 26.1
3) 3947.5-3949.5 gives 22.1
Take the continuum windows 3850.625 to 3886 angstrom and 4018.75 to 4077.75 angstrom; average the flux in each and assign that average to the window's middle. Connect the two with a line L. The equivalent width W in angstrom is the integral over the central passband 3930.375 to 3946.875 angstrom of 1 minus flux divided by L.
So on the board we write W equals 7.3 angstrom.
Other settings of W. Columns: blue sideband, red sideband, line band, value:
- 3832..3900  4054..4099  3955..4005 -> 3.65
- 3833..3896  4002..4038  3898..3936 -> 5.34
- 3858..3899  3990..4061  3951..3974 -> 8.53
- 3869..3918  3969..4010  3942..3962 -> 2.47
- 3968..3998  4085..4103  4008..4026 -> -3.68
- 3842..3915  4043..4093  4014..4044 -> -3.85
